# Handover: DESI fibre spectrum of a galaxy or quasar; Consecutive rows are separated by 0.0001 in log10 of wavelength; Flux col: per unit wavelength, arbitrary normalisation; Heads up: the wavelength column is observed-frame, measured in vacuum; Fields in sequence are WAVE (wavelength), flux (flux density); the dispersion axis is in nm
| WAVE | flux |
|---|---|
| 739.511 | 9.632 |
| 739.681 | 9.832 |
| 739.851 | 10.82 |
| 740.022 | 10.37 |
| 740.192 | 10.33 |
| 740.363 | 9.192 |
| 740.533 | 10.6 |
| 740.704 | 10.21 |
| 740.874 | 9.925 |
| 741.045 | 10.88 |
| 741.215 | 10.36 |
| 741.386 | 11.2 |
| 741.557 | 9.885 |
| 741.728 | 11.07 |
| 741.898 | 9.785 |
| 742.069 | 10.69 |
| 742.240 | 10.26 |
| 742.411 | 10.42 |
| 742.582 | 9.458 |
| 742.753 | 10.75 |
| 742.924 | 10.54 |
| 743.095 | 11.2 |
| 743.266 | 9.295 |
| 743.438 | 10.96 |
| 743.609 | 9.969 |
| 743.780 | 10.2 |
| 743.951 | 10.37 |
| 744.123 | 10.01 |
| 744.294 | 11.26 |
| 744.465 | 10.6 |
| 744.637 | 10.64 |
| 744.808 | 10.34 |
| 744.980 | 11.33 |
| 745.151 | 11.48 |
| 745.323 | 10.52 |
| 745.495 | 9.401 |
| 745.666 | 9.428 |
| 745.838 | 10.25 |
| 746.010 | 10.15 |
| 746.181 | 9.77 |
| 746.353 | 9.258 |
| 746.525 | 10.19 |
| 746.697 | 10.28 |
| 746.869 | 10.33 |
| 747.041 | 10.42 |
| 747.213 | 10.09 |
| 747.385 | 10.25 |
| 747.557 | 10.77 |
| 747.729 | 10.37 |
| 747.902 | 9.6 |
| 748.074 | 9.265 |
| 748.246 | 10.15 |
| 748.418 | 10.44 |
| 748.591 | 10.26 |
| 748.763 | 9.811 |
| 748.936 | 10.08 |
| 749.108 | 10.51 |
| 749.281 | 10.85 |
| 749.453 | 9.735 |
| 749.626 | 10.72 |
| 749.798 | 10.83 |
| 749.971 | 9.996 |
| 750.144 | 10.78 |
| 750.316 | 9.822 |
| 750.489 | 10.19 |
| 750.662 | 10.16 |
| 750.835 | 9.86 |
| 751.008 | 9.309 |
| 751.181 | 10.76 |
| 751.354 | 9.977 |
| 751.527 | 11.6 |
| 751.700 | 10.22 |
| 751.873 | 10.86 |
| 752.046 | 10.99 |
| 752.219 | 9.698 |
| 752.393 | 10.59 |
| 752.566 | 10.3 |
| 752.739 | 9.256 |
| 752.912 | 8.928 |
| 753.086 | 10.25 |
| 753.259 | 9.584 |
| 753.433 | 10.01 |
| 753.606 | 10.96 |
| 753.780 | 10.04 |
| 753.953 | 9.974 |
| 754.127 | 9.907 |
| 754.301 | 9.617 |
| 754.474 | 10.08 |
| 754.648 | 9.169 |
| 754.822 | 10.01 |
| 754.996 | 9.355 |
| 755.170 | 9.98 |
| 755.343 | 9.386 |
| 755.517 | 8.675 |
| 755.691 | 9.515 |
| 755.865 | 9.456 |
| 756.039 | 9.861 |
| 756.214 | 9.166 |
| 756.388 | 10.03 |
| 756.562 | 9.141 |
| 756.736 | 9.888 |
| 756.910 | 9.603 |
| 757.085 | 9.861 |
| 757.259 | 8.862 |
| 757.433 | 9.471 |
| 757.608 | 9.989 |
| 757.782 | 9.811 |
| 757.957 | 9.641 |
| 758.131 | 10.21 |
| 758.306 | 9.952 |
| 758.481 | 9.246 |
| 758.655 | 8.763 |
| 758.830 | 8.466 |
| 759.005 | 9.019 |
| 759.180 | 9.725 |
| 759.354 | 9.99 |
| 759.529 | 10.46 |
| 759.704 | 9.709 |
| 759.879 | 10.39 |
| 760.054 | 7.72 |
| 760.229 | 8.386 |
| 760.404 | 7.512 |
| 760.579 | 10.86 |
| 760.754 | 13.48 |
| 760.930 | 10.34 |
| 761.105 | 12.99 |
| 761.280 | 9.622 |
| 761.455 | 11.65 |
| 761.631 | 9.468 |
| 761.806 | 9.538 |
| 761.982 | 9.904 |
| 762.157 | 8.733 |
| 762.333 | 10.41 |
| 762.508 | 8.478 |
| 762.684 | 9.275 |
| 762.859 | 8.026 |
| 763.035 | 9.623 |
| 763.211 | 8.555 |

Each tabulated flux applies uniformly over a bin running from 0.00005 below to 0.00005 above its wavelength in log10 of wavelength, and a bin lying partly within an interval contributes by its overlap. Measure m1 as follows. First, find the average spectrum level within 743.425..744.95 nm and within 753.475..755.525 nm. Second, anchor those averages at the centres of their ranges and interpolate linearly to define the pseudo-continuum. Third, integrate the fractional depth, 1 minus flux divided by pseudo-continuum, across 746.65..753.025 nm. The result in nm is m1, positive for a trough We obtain -0.06 nm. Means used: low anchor 10.5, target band 10.2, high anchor 9.81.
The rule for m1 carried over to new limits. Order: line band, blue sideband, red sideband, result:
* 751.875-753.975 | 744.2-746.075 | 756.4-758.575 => -0.03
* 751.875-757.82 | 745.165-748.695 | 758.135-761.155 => 0.09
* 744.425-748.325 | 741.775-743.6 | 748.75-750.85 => 0.04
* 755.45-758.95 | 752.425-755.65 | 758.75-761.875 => 0.14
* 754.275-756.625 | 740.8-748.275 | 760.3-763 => 0.13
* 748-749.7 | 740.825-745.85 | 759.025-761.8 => 0.02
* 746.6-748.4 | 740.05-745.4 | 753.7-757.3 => -0.01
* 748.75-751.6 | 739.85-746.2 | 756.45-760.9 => -0.08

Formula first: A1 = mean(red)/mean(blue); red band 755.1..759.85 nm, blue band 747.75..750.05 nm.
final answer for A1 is 0.9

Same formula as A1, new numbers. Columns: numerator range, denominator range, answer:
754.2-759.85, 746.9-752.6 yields 0.93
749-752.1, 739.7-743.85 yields 1.00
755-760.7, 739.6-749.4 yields 0.92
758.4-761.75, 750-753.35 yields 0.97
